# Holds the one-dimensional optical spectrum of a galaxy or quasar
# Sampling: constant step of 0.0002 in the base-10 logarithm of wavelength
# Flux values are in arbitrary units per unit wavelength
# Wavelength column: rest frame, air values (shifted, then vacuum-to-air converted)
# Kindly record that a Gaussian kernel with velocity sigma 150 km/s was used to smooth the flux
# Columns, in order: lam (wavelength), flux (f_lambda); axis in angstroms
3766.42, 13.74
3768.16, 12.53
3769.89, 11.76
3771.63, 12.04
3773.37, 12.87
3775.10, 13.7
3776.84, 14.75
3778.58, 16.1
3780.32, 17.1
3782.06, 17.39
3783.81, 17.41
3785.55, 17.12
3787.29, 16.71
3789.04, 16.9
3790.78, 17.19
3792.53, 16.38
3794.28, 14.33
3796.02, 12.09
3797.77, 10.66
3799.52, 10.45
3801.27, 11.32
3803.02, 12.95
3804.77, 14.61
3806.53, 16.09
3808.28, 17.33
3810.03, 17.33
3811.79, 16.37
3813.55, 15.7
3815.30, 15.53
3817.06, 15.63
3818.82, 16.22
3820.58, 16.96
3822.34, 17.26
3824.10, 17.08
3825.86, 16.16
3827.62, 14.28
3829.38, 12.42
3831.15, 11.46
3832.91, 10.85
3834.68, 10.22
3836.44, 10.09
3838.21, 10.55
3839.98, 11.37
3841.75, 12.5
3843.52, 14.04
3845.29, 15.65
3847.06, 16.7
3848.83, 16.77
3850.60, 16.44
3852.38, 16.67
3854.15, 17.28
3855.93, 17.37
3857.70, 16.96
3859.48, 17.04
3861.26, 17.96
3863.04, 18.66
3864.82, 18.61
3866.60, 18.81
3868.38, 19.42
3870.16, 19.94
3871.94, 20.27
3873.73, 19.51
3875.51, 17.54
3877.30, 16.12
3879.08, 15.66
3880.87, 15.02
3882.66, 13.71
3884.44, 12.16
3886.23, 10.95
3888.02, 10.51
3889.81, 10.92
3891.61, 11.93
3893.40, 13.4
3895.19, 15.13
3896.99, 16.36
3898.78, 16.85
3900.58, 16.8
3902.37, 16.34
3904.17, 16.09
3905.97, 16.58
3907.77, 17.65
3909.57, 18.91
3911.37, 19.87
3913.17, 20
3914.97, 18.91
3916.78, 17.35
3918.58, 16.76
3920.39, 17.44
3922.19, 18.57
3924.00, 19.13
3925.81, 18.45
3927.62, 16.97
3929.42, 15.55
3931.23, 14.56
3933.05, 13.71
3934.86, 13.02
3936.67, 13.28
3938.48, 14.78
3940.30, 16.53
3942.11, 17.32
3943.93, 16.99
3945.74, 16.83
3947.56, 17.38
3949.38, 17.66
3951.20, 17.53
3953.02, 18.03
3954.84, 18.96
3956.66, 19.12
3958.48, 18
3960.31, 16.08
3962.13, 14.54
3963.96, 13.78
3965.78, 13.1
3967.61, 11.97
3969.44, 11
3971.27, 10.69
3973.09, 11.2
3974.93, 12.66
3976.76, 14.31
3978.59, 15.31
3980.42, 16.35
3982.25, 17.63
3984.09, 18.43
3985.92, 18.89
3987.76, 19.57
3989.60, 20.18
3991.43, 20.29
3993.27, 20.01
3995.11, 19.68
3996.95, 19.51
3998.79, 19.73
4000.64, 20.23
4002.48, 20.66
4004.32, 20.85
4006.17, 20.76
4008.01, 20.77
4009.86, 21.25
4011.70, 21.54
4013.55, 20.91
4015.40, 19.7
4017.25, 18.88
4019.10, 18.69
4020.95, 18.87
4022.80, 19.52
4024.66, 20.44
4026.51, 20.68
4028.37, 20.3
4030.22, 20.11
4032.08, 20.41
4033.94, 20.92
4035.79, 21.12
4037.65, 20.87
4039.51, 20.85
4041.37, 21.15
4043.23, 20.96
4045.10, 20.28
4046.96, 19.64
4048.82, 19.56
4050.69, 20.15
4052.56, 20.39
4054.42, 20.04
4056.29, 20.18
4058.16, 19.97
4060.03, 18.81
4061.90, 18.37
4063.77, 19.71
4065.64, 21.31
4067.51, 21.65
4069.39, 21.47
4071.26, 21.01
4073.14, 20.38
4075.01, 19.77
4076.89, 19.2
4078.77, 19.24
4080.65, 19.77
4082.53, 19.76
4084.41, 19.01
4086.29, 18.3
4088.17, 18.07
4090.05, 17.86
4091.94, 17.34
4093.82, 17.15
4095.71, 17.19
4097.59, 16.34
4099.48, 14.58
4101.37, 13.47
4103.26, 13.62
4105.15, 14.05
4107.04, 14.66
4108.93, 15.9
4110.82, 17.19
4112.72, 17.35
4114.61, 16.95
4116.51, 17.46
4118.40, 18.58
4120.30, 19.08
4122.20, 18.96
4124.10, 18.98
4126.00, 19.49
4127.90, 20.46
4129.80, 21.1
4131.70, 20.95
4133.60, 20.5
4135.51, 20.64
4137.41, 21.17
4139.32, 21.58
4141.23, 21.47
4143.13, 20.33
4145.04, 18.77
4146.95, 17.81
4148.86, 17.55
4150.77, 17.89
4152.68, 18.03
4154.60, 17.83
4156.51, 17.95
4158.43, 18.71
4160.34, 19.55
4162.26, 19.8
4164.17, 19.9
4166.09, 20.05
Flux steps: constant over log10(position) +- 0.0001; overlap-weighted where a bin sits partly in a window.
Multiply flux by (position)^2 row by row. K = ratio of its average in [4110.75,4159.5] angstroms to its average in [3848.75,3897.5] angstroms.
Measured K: 1.36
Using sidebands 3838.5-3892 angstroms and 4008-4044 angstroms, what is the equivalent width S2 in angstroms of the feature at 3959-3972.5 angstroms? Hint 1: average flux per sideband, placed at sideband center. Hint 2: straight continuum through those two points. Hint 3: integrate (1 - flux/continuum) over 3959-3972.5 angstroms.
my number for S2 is 4.0 angstroms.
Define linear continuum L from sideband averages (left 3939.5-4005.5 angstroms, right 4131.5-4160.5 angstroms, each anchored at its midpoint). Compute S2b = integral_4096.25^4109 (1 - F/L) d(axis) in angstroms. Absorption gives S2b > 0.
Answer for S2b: 2.8 angstroms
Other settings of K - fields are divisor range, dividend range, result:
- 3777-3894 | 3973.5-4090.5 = 1.42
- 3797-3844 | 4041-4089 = 1.62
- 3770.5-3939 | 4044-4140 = 1.36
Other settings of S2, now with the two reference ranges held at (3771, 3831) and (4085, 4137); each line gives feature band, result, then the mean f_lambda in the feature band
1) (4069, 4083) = -2.1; 20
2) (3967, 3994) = 1.2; 15.9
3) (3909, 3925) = -2.4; 18.5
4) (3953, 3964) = -0.4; 17.1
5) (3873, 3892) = 2.2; 14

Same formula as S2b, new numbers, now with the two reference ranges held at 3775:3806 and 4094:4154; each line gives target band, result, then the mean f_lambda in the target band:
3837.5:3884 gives -2.9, 16.5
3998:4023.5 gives -4.7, 20.2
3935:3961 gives -0.8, 16.9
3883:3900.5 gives 2.8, 13.3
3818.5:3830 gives -0.5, 15.8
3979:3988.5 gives -0.7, 18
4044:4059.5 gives -2.3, 20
